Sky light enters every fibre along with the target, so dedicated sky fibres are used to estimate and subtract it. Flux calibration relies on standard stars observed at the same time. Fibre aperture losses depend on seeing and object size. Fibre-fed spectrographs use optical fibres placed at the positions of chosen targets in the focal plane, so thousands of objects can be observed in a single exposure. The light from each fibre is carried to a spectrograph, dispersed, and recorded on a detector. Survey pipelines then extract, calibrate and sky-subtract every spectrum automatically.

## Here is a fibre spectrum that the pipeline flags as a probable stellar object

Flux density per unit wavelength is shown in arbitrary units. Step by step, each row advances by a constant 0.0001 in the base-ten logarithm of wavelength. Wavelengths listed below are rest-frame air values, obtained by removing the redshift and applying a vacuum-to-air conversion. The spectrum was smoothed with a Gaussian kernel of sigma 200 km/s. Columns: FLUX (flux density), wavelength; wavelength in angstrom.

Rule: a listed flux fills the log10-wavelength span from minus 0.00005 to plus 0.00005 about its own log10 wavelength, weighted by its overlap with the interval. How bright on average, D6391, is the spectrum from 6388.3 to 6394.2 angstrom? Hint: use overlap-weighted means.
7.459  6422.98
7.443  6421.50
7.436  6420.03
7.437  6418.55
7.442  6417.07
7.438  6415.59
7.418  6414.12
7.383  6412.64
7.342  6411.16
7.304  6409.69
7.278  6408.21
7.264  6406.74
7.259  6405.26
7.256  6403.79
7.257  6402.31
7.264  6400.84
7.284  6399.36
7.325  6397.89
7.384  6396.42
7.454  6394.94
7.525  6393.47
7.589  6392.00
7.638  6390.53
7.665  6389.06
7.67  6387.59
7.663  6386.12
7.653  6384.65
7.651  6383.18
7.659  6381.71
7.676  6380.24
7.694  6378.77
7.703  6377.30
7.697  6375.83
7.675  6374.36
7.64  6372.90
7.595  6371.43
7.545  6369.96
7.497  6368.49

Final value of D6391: 7.61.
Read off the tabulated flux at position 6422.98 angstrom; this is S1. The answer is 7.459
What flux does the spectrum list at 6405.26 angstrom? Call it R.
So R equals 7.259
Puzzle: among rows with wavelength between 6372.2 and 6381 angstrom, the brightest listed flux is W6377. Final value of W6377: 7.703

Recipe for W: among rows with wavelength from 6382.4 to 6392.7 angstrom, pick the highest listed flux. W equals 7.67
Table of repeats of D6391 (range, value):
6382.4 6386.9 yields 7.66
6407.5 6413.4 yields 7.32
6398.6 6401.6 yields 7.28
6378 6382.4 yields 7.67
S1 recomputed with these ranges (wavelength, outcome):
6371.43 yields 7.595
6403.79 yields 7.256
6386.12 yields 7.663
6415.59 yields 7.438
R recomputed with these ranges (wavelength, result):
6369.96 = 7.545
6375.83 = 7.697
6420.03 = 7.436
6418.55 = 7.437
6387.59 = 7.67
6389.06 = 7.665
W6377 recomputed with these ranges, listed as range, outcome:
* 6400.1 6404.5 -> 7.264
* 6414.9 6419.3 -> 7.442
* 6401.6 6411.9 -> 7.342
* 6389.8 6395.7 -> 7.638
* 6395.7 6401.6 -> 7.384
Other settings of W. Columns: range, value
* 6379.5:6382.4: 7.676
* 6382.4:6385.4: 7.653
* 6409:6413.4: 7.383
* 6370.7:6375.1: 7.675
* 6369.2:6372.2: 7.595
